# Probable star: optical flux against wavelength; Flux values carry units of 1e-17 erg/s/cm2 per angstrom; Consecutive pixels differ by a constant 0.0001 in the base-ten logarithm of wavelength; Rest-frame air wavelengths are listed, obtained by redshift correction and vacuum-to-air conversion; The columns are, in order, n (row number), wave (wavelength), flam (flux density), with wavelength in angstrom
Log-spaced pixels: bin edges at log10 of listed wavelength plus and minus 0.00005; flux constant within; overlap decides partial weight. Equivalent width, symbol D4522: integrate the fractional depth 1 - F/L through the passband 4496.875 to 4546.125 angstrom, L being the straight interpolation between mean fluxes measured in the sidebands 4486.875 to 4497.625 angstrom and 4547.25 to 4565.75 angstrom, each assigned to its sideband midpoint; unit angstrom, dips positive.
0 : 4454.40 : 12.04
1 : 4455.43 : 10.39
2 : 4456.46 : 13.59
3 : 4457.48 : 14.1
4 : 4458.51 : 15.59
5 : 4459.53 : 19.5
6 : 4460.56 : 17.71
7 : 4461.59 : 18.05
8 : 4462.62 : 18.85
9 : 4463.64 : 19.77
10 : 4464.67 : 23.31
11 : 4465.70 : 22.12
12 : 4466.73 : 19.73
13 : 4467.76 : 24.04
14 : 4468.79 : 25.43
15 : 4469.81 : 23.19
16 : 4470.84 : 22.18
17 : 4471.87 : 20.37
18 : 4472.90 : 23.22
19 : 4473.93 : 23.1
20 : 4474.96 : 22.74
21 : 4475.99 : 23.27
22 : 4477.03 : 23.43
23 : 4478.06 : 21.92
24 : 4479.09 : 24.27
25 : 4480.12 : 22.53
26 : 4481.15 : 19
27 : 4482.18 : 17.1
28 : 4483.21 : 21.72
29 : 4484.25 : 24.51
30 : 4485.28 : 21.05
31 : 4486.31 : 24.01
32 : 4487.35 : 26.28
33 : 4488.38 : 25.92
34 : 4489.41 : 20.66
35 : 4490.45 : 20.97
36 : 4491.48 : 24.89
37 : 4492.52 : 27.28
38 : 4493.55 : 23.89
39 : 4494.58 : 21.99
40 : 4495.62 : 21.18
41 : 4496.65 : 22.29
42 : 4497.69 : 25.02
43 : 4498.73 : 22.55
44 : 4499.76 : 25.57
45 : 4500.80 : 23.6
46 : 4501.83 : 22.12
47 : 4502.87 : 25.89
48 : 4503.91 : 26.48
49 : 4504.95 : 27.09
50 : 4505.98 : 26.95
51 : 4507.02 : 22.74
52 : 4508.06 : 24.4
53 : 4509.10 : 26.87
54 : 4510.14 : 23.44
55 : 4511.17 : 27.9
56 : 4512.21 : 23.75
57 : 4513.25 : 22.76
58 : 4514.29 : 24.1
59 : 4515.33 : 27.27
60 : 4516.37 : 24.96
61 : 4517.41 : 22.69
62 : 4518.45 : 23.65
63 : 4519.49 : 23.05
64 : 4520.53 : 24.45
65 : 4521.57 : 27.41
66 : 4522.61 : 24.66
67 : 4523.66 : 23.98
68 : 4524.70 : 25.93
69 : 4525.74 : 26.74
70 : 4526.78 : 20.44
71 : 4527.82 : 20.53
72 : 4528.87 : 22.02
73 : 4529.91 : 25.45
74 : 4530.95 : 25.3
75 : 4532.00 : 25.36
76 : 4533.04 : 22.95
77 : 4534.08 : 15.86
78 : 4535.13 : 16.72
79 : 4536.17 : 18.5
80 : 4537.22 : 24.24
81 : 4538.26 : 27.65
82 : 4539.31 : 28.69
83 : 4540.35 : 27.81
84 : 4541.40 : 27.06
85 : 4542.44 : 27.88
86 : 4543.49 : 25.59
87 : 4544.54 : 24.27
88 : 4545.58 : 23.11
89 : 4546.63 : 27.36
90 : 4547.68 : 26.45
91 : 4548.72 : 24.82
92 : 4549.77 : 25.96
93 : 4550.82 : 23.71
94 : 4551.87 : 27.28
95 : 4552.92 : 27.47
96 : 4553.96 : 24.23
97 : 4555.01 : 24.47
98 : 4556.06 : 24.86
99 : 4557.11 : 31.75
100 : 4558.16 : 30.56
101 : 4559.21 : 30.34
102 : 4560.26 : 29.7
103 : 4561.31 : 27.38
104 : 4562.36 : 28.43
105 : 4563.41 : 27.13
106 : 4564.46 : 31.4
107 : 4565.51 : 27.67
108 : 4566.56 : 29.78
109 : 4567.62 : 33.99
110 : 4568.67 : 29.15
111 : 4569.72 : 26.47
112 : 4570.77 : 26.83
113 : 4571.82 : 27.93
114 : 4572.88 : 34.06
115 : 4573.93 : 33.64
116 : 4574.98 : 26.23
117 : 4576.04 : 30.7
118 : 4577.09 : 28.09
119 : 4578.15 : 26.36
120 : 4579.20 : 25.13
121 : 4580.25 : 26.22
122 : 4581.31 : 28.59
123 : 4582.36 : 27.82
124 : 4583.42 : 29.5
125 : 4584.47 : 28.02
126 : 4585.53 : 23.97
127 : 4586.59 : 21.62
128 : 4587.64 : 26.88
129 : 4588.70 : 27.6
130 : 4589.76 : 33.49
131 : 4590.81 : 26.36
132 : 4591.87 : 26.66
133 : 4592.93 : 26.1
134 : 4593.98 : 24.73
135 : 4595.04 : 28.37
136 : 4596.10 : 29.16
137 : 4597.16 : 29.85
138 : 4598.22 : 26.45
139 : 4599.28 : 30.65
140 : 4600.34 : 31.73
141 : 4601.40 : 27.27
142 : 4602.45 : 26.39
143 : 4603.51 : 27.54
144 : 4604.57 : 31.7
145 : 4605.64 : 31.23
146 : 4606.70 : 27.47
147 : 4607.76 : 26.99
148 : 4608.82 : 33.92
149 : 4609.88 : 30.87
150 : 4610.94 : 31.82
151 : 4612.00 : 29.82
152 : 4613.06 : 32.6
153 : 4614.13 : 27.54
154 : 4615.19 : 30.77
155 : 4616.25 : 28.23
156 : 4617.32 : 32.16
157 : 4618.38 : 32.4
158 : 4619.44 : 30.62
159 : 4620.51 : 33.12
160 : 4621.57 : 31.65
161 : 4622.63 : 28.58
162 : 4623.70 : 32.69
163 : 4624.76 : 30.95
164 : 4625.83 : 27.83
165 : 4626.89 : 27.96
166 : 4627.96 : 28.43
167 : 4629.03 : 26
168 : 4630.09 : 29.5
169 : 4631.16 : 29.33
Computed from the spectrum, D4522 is 1.8 angstrom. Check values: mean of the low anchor 23.6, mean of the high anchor 27.4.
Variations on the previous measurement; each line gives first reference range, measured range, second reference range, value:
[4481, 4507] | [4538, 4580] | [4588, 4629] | -1.3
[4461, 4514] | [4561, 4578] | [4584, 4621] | -1.2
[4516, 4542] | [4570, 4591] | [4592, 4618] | -0.3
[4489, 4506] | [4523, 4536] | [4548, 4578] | 1.8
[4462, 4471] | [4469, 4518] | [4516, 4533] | -1.3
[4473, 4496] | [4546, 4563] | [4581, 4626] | -0.4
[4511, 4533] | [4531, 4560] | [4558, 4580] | 1.4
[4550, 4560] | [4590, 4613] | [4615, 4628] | 0.4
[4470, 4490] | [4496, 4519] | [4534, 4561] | -0.8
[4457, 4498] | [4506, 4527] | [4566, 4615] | -0.4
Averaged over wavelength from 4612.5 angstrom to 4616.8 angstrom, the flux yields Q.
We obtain 29.7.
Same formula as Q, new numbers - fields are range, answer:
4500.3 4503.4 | 23.9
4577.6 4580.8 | 25.9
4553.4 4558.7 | 27.2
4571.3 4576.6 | 30.5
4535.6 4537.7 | 21.2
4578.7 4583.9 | 27.4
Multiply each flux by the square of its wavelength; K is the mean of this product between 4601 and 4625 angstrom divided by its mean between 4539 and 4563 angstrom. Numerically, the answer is 1.16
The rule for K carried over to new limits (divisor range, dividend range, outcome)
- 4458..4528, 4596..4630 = 1.36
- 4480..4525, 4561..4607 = 1.22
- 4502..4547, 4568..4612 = 1.20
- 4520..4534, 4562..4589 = 1.20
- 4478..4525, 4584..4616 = 1.25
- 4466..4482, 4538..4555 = 1.20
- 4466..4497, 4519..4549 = 1.09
